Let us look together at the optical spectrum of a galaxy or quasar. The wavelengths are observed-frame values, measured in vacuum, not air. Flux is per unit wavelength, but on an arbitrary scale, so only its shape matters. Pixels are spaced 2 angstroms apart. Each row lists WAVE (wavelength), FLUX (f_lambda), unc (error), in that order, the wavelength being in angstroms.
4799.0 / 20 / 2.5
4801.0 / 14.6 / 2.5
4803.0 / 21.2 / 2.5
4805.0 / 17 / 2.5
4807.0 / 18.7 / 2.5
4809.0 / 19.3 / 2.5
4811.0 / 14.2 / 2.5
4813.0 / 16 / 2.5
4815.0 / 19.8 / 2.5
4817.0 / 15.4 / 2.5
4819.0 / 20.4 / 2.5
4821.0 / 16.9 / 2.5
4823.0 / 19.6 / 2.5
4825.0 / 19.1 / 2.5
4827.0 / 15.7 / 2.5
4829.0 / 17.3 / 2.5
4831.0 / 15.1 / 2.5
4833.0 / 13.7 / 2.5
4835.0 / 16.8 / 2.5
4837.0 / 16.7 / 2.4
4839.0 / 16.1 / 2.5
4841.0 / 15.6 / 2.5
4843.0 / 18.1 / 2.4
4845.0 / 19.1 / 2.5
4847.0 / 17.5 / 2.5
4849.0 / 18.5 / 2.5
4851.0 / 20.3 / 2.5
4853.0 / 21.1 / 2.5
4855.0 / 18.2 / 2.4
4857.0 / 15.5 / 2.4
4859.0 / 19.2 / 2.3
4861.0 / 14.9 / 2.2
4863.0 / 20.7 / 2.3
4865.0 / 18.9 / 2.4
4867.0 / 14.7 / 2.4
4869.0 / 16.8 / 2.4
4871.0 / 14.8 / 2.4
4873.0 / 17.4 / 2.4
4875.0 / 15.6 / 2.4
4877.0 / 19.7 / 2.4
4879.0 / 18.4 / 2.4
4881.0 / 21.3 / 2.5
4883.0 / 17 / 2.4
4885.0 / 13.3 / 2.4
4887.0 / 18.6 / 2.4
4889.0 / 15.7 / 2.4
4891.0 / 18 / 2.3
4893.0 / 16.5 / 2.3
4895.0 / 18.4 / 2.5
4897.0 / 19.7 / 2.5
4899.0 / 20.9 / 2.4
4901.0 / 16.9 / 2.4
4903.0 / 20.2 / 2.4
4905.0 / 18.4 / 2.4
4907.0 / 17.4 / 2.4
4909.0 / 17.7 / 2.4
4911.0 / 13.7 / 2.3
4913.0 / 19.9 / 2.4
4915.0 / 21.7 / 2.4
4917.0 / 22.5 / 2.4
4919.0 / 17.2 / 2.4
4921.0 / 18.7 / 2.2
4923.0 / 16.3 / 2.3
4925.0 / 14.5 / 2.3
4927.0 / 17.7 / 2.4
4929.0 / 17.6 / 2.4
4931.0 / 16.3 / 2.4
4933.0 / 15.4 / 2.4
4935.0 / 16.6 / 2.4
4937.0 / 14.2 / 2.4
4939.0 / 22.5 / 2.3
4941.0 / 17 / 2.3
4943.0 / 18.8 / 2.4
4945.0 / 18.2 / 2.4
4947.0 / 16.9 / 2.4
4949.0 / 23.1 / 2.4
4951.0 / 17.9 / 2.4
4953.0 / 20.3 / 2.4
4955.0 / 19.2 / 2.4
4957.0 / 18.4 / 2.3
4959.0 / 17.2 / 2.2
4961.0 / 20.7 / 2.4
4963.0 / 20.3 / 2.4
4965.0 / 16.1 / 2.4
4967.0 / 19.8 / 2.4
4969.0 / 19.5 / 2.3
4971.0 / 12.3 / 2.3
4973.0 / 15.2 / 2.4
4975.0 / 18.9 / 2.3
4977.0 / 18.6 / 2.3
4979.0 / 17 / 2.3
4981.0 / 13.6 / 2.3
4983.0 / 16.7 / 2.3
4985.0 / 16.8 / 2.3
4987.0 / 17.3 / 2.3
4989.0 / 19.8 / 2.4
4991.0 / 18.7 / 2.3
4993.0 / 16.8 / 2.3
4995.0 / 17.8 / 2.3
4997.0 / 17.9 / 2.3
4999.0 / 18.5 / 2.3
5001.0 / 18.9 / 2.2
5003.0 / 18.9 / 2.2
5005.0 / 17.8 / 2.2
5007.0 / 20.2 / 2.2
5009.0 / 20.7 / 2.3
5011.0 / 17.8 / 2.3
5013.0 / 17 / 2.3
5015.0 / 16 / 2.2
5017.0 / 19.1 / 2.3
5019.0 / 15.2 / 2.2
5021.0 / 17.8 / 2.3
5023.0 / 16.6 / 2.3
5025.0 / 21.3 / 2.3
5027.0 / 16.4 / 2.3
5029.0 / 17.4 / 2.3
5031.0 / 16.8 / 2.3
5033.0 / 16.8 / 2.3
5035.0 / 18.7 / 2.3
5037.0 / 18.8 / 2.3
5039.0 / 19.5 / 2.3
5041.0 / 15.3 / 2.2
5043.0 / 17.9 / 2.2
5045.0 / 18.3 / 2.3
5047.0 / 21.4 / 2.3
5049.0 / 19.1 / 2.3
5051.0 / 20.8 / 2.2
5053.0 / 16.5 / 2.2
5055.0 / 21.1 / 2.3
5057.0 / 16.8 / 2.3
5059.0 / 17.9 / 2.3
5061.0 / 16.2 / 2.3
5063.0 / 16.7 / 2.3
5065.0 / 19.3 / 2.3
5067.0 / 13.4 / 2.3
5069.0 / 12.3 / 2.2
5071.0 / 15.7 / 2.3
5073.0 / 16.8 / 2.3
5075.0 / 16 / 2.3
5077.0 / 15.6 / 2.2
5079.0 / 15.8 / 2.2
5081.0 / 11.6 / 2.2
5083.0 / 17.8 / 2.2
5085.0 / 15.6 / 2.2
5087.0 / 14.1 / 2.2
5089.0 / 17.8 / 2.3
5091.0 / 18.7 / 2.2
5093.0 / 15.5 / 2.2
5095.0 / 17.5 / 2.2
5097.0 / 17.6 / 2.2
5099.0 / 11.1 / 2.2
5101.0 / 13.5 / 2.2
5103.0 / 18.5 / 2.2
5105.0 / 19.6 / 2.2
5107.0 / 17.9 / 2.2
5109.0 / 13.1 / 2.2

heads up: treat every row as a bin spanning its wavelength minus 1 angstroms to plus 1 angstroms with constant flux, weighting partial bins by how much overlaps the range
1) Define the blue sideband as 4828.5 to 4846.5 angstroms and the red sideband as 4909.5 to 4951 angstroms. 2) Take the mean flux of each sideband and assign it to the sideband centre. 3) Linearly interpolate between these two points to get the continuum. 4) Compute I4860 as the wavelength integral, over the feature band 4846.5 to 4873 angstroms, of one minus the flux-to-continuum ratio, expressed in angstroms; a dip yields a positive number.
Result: -1.5 angstroms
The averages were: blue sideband 16.5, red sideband 17.9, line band 17.8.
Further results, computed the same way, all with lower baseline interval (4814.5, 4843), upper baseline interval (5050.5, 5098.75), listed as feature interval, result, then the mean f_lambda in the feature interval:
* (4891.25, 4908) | -1.7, 18.5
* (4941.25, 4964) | -3.3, 19.1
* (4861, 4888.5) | -0.7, 17.4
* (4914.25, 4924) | -1.4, 19.2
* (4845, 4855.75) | -1.4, 19.1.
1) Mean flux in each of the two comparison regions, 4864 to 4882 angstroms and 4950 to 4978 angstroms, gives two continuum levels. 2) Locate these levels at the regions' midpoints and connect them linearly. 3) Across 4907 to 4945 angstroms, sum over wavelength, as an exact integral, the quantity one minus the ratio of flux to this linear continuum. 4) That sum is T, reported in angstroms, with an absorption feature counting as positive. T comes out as 0.4 angstroms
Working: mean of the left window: 17.5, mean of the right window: 18.2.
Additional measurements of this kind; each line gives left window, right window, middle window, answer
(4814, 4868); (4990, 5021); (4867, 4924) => -0.5 angstroms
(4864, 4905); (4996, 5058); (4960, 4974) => 0.2 angstroms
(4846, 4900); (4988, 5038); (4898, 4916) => -0.6 angstroms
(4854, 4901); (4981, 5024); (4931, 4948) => 0.3 angstroms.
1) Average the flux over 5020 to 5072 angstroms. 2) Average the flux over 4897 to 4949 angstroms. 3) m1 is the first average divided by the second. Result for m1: 0.98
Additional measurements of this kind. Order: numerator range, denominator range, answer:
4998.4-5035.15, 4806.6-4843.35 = 1.06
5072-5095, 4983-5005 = 0.89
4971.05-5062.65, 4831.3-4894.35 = 1.03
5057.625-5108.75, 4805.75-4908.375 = 0.91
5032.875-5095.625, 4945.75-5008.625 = 0.94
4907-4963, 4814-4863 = 1.03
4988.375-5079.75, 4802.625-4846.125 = 1.02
